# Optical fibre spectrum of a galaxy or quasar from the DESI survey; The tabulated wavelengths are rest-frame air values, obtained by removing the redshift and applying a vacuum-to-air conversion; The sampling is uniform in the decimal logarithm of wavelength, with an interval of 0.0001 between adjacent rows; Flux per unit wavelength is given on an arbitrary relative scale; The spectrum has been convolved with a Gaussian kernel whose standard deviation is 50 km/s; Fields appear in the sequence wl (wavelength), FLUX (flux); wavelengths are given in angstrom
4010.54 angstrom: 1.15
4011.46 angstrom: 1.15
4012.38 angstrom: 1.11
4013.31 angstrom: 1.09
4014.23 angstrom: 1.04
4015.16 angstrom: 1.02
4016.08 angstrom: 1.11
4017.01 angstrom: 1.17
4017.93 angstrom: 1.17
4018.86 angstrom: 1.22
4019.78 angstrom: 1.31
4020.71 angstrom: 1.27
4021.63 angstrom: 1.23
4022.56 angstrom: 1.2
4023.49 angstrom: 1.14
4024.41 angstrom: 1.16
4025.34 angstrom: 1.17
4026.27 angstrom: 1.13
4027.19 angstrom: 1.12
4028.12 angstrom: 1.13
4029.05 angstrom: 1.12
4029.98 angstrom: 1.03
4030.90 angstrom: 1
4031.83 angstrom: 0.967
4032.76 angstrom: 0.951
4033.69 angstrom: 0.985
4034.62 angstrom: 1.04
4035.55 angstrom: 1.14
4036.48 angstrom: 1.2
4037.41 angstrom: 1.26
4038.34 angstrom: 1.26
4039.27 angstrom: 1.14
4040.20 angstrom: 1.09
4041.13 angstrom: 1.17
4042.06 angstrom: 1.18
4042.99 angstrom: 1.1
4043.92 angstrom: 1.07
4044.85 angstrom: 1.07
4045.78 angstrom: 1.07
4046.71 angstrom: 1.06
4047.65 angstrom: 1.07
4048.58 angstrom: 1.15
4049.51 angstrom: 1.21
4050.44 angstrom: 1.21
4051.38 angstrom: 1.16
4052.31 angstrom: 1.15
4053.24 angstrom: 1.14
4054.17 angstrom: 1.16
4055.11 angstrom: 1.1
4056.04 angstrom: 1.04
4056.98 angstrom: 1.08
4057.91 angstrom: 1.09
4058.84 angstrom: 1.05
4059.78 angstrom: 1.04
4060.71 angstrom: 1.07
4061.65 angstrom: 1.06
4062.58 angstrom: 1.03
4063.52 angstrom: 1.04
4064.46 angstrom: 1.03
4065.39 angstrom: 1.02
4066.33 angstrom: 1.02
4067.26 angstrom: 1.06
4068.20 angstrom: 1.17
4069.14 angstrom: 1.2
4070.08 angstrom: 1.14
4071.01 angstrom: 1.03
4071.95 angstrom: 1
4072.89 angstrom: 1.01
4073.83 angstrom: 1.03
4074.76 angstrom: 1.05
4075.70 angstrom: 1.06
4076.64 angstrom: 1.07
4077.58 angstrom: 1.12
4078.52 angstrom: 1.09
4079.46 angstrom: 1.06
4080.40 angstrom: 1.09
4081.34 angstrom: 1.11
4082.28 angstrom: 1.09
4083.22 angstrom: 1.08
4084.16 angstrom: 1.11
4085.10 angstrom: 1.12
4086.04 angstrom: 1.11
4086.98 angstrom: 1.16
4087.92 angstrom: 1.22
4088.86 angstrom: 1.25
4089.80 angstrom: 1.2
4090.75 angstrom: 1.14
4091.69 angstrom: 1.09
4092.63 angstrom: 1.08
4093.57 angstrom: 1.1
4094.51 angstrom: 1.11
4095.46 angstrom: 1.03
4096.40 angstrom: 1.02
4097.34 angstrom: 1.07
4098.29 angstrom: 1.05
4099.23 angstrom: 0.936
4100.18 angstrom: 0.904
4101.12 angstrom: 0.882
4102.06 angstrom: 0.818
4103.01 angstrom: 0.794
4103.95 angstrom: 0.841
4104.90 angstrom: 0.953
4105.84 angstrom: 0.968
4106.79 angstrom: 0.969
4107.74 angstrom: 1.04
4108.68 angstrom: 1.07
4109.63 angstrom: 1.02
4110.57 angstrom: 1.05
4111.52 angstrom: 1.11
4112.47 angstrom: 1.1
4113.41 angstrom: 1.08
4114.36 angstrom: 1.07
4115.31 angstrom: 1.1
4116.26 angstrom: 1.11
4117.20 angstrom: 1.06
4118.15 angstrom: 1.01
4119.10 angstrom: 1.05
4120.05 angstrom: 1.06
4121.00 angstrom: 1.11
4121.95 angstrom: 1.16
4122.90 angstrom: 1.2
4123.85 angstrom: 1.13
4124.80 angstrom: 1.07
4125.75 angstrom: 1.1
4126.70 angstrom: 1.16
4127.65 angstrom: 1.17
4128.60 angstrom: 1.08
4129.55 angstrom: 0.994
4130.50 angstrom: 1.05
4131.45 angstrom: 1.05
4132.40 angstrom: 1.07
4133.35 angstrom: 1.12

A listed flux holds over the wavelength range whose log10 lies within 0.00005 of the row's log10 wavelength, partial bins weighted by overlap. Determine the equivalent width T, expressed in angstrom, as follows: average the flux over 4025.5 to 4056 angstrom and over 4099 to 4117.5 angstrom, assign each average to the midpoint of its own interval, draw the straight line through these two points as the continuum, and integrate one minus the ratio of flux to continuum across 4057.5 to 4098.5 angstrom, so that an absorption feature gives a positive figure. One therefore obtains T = -1.5 angstrom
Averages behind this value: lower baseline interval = 1.11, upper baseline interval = 0.994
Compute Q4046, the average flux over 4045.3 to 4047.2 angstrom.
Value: 1.06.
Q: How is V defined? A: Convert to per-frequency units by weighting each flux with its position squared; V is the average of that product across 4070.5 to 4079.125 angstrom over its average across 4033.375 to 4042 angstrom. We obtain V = 0.93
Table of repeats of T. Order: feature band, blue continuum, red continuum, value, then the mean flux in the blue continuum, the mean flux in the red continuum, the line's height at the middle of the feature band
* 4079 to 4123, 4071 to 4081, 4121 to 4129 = 1.5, 1.06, 1.13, 1.1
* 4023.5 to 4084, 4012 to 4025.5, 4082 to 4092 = 3.1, 1.16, 1.14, 1.15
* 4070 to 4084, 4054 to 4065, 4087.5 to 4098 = 0.3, 1.06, 1.12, 1.09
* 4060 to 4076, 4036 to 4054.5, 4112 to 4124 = 1.0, 1.15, 1.09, 1.13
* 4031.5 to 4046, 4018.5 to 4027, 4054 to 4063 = 0.4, 1.2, 1.07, 1.14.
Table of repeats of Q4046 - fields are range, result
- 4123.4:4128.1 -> 1.13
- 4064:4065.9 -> 1.03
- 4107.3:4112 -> 1.06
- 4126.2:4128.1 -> 1.16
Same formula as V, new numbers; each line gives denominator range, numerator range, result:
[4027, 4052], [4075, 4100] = 1.01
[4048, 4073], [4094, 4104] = 0.89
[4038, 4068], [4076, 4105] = 0.98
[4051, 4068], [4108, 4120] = 1.02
